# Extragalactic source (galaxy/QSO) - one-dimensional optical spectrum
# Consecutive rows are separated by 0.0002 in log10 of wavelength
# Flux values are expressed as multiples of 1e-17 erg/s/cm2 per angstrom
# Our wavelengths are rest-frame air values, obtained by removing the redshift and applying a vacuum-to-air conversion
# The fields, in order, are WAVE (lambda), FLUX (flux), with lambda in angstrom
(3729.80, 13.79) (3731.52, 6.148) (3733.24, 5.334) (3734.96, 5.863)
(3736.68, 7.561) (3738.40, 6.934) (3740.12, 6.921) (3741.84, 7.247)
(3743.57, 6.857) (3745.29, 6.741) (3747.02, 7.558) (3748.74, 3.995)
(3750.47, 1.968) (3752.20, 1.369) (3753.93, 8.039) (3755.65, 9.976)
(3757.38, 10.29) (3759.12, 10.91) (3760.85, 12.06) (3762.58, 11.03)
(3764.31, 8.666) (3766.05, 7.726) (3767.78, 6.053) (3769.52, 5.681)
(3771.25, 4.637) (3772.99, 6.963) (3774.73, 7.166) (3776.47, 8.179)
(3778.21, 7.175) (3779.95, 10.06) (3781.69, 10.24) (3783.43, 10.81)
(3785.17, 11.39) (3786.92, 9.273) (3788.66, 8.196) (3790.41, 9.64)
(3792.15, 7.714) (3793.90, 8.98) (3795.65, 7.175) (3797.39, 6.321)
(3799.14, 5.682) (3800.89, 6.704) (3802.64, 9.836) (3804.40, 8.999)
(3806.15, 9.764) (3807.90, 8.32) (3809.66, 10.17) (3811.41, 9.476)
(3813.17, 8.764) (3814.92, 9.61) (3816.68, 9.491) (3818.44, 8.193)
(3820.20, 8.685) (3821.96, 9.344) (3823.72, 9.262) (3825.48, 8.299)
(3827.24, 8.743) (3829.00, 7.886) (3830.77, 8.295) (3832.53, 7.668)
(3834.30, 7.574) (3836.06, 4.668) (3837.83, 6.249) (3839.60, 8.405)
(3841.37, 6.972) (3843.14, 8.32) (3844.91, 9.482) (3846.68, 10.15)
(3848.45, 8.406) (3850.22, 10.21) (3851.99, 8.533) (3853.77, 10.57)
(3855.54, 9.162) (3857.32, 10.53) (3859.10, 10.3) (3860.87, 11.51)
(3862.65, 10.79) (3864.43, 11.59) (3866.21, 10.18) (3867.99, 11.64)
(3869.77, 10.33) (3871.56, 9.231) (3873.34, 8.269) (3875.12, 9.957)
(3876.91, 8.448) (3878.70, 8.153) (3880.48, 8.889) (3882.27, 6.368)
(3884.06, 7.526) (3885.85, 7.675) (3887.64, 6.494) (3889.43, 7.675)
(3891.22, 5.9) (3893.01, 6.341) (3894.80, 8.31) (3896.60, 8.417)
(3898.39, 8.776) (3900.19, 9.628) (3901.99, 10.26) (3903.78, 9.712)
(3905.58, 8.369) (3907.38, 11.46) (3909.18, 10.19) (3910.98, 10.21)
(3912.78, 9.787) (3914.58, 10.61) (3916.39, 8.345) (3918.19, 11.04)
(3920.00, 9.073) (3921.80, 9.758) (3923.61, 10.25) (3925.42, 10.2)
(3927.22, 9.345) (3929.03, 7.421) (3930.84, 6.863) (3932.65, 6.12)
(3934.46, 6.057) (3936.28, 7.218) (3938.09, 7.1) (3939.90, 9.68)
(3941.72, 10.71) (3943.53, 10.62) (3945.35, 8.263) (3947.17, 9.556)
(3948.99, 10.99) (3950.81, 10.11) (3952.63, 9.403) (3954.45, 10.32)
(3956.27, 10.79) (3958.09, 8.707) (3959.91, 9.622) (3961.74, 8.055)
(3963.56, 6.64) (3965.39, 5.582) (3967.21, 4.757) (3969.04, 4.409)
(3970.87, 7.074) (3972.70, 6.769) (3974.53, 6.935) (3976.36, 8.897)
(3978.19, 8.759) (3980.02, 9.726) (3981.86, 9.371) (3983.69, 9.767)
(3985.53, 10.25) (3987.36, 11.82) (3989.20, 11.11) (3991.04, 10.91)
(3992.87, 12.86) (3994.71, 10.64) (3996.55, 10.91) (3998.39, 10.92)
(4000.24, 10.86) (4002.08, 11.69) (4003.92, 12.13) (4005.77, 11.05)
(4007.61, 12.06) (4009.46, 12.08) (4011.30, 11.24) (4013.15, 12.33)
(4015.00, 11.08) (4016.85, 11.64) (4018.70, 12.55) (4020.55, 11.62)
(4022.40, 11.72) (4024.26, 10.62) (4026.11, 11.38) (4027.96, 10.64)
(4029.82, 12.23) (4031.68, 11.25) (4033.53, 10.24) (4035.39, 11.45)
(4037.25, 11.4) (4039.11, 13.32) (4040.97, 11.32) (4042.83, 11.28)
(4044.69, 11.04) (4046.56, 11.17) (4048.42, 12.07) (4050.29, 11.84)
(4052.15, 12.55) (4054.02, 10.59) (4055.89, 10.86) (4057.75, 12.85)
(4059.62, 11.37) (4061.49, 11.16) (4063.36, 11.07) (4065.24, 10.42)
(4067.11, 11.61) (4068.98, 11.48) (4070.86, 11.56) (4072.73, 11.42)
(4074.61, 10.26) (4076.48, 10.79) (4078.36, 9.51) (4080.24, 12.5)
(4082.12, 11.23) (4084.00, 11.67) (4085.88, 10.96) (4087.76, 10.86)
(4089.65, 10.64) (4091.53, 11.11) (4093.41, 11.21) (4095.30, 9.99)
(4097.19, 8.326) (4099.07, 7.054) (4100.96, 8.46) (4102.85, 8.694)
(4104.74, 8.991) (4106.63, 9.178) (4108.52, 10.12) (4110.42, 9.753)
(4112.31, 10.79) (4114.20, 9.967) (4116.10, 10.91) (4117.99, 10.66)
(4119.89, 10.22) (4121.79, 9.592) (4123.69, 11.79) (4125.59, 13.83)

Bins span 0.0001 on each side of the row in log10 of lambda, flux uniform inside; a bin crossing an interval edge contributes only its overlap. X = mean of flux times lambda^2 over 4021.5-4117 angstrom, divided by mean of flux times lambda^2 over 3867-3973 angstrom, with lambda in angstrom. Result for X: 1.35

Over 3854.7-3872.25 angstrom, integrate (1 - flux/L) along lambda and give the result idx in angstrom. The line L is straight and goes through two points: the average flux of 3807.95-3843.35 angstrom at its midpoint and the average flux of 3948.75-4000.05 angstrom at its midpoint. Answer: -4.2 angstrom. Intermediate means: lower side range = 8.3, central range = 10.5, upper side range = 9.15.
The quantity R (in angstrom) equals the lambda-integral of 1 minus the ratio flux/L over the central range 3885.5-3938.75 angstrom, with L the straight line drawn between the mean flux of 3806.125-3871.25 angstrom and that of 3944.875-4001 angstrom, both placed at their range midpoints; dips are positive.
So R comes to 3.0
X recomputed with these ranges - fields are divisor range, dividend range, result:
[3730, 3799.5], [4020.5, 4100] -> 1.68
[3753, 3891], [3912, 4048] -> 1.24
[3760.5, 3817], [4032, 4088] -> 1.53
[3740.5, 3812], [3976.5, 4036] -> 1.56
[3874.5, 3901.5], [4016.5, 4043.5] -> 1.56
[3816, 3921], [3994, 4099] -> 1.38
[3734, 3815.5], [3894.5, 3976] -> 1.19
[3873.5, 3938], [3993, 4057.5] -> 1.42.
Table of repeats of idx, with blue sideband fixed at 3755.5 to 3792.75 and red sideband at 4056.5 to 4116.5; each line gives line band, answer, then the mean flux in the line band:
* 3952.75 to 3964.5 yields 0.9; 9.04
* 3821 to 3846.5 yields 3.1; 8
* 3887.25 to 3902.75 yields 2.4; 8.01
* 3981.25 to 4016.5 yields -4.3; 11.2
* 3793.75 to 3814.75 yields 1.4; 8.37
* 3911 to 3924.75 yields -0.4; 9.86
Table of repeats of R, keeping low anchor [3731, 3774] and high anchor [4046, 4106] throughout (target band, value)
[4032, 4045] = -1.4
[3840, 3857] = -2.0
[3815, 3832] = -1.8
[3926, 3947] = 2.2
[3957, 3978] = 5.3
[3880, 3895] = 2.5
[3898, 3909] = -1.2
